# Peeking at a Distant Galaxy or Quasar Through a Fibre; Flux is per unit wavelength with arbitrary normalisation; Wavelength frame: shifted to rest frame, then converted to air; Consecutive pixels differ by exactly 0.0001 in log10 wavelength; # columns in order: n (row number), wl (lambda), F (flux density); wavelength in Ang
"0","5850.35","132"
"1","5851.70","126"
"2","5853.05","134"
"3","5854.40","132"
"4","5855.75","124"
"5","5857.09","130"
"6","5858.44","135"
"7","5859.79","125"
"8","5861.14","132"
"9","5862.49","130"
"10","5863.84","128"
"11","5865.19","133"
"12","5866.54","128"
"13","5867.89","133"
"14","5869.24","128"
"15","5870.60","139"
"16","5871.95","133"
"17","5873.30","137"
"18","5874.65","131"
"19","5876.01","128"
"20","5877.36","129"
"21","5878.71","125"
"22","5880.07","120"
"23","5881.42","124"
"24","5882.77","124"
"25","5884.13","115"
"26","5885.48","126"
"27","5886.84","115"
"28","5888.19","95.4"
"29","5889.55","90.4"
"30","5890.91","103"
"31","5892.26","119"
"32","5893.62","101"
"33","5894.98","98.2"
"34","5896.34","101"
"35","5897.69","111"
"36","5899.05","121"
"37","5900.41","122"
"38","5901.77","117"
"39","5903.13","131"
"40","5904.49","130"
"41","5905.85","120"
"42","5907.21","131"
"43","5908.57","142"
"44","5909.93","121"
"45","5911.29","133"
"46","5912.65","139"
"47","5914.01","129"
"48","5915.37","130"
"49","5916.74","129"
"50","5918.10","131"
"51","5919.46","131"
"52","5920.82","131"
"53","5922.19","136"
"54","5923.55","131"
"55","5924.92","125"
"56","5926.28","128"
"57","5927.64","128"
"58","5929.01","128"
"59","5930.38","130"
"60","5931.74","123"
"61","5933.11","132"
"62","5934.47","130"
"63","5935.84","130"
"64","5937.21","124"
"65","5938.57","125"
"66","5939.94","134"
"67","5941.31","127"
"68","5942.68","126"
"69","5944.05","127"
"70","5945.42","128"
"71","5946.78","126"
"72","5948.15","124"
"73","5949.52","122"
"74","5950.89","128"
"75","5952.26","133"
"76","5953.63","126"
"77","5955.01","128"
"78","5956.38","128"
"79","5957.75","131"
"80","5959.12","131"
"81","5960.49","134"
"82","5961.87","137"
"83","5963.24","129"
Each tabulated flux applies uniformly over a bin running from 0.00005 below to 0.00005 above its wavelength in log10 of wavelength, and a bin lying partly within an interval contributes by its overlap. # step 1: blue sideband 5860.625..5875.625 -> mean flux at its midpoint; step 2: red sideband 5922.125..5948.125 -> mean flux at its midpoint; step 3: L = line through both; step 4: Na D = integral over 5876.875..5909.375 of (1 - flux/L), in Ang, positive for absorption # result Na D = 3.3 Ang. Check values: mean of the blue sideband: 132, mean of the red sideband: 128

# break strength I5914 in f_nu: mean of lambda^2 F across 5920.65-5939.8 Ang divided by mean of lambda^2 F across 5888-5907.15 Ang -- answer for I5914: 1.2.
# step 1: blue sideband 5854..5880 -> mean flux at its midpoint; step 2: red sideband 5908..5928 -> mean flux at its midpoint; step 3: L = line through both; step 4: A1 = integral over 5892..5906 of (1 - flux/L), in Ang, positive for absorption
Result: 1.6 Ang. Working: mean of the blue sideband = 130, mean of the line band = 115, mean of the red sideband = 131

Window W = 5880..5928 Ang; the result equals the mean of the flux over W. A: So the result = 122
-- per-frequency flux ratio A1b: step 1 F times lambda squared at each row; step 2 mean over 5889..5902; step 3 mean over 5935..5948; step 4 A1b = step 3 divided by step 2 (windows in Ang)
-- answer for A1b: 1.19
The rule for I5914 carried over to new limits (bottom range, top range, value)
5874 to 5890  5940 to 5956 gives 1.09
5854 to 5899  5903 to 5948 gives 1.08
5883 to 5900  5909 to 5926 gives 1.21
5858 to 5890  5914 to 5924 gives 1.06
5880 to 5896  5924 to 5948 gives 1.18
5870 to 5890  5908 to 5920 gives 1.09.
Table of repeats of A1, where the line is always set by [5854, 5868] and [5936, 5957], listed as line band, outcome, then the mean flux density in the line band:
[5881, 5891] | 1.3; 112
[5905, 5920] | -0.3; 131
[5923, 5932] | 0.0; 128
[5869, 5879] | -0.2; 132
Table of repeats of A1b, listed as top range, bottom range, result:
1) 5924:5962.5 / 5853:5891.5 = 1.05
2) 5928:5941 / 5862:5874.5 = 0.99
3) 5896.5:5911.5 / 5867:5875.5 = 0.94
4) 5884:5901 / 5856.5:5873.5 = 0.84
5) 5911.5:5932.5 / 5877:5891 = 1.14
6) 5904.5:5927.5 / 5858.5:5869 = 1.02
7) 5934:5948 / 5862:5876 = 0.99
